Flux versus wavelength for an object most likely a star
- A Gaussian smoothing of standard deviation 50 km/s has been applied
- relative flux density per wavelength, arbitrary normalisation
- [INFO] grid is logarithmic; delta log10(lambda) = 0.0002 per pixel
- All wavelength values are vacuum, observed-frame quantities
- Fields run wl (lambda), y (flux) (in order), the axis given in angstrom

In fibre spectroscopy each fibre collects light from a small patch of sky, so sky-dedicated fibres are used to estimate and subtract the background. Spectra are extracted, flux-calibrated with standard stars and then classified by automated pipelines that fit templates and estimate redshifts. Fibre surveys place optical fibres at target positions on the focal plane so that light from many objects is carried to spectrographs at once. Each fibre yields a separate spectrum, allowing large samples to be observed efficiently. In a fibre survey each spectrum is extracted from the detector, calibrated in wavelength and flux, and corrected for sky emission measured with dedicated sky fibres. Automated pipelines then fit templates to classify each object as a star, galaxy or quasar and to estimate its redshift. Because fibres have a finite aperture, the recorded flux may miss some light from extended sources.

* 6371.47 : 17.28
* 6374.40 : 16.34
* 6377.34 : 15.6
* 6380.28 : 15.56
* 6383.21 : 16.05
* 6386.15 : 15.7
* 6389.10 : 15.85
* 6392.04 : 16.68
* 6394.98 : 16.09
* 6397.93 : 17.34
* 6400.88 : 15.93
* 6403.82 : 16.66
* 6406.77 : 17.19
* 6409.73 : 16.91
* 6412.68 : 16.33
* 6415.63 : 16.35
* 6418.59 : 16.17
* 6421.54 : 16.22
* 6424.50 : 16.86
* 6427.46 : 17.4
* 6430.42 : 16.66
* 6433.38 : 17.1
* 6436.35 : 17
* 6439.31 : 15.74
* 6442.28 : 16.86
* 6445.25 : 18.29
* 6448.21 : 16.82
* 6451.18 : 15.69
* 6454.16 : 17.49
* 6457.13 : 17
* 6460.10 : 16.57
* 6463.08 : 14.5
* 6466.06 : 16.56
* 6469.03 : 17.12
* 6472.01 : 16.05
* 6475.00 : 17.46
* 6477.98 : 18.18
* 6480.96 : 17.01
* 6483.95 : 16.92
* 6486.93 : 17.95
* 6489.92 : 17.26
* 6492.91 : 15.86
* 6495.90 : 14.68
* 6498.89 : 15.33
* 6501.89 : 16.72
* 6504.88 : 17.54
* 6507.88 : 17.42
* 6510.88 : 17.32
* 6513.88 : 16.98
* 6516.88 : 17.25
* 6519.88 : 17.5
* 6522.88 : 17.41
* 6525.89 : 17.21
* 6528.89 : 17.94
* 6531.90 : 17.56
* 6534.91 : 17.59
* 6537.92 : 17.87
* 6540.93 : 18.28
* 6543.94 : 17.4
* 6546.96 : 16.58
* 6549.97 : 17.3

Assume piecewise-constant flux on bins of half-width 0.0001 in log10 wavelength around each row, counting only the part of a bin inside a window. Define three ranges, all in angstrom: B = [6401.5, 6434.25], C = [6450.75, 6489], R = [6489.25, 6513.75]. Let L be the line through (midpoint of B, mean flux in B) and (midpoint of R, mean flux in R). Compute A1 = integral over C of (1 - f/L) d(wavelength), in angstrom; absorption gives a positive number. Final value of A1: -0.6 angstrom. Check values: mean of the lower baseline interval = 16.7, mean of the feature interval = 16.8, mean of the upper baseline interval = 16.5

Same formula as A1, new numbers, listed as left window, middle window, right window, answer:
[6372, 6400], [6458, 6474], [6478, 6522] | 0.43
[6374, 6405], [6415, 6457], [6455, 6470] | -1.23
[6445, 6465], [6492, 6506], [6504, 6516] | 0.94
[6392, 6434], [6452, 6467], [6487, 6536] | 0.38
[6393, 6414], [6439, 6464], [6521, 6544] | 0.57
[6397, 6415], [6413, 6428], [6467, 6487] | 0.24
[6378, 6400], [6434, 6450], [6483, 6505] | -0.61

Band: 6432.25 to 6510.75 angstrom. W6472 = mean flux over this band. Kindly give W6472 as 16.7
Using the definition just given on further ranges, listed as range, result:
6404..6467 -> 16.7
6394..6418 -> 16.6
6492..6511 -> 16.4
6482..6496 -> 16.7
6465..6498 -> 16.8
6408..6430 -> 16.6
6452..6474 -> 16.5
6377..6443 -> 16.5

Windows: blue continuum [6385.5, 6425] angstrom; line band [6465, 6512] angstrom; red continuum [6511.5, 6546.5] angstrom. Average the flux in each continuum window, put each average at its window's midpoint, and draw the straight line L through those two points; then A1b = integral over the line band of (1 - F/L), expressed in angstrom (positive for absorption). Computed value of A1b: 0.90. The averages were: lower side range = 16.5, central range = 16.8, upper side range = 17.5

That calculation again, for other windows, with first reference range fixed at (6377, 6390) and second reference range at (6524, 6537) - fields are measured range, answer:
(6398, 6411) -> -0.59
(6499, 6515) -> 0.23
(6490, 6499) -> 0.81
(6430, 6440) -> -0.18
